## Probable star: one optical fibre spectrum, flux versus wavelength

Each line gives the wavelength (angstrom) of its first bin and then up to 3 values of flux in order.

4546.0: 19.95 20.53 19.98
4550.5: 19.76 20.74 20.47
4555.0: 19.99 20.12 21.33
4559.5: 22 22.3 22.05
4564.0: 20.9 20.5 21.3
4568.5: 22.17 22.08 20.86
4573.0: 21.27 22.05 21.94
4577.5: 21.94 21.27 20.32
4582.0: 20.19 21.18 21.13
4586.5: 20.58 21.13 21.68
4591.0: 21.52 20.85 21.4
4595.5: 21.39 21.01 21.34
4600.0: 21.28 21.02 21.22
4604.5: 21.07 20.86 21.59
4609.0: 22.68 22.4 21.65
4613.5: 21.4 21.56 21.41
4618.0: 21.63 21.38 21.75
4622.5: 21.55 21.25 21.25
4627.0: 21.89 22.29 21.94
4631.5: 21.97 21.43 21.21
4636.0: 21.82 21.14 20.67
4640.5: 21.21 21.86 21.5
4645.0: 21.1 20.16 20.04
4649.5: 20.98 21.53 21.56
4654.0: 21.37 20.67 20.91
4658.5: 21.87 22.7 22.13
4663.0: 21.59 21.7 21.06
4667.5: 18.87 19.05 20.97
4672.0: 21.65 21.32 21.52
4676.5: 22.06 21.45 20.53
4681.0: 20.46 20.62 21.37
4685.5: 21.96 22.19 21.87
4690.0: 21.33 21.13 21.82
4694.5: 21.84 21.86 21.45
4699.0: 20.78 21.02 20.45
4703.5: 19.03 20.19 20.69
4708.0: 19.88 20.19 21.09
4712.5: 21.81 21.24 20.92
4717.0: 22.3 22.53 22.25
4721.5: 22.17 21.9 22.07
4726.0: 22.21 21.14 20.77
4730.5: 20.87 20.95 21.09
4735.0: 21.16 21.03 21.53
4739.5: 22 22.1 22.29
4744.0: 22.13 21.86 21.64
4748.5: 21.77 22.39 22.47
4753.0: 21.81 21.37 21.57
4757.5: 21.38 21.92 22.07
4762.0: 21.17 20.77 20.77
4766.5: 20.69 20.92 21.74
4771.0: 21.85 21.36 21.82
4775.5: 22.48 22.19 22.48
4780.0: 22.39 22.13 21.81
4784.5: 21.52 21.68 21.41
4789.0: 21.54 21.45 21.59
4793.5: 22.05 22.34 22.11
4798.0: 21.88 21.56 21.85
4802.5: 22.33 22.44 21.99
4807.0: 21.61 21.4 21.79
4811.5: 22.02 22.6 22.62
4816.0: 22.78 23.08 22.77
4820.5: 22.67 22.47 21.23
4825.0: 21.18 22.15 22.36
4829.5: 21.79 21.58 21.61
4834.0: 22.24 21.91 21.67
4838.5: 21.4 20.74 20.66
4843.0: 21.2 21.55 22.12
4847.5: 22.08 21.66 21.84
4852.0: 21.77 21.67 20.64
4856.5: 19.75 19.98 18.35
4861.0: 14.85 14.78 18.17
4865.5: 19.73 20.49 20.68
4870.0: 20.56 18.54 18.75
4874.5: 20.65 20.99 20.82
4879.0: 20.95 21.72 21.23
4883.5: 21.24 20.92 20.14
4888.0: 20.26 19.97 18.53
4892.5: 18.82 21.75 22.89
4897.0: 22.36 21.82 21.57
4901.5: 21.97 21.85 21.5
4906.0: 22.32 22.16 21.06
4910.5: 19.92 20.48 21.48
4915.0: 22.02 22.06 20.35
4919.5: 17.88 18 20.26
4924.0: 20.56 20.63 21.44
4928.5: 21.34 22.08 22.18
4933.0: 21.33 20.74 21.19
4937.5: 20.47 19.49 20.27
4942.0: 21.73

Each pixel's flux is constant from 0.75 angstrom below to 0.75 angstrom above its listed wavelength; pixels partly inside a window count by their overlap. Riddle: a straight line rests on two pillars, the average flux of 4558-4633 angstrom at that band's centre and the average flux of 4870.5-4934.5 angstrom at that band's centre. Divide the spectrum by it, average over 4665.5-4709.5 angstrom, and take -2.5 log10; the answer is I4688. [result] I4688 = 0.02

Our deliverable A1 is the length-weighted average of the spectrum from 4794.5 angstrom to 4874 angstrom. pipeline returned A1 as 21.2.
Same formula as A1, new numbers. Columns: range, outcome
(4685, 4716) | 21.1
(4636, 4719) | 21.2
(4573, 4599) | 21.2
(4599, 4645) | 21.5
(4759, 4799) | 21.7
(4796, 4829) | 22.1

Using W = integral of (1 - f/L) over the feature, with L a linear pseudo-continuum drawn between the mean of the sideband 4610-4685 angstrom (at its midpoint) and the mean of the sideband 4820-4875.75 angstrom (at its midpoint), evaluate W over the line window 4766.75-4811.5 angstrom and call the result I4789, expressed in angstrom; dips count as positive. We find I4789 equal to -2.1 angstrom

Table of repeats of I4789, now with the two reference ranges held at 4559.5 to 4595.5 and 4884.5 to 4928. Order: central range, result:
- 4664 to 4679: 0.2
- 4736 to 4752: -0.6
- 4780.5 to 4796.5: -0.6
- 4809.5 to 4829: -1.2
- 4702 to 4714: 0.4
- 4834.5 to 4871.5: 1.1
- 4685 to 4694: -0.2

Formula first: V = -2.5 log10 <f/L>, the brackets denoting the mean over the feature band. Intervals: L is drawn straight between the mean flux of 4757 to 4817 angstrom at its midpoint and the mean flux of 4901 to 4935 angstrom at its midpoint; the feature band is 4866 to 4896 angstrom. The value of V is 0.040 mag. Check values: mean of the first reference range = 21.8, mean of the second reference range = 21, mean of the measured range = 20.5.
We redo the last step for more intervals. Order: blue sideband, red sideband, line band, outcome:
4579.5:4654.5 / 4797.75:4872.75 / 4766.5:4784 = -0.033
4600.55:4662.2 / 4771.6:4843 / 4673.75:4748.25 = 0.015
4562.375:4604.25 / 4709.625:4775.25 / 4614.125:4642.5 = -0.009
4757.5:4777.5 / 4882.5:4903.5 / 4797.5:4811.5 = -0.026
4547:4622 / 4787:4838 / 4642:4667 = 0.009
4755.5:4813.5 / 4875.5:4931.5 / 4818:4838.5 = -0.025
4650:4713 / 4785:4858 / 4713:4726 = -0.032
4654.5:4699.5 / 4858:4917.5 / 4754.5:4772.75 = -0.020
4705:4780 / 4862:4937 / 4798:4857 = -0.037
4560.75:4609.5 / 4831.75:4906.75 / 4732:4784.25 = -0.039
